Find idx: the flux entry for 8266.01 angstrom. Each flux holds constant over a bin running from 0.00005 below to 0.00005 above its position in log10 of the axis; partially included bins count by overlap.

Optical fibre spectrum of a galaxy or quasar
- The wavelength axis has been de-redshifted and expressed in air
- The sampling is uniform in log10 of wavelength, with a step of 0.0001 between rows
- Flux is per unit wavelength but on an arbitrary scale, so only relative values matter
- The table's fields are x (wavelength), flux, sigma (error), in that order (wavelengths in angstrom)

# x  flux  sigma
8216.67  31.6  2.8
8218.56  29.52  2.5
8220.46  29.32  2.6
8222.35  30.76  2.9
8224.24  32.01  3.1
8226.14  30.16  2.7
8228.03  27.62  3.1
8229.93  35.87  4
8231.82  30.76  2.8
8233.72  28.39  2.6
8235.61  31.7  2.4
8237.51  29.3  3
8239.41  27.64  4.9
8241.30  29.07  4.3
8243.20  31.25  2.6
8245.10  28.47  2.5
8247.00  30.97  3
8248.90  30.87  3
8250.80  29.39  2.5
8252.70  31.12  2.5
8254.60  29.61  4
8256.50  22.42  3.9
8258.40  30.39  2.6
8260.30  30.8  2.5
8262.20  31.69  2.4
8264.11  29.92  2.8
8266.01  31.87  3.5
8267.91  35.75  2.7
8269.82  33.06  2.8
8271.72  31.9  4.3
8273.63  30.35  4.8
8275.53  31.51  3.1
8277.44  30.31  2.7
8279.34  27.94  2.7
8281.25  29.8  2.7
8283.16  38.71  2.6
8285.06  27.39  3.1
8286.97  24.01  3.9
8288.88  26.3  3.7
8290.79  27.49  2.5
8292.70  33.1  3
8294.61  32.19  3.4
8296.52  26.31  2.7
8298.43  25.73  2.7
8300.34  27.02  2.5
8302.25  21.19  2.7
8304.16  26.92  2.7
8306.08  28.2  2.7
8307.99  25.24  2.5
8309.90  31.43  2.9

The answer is 31.87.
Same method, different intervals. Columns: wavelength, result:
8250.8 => 29.39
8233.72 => 28.39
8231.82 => 30.76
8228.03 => 27.62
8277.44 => 30.31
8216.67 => 31.6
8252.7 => 31.12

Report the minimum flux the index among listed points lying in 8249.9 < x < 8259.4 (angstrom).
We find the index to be 22.42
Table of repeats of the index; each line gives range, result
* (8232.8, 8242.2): 27.64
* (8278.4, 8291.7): 24.01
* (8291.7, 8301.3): 25.73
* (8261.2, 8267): 29.92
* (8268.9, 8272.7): 31.9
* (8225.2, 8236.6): 27.62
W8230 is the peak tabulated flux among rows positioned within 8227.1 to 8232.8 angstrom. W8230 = 35.87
